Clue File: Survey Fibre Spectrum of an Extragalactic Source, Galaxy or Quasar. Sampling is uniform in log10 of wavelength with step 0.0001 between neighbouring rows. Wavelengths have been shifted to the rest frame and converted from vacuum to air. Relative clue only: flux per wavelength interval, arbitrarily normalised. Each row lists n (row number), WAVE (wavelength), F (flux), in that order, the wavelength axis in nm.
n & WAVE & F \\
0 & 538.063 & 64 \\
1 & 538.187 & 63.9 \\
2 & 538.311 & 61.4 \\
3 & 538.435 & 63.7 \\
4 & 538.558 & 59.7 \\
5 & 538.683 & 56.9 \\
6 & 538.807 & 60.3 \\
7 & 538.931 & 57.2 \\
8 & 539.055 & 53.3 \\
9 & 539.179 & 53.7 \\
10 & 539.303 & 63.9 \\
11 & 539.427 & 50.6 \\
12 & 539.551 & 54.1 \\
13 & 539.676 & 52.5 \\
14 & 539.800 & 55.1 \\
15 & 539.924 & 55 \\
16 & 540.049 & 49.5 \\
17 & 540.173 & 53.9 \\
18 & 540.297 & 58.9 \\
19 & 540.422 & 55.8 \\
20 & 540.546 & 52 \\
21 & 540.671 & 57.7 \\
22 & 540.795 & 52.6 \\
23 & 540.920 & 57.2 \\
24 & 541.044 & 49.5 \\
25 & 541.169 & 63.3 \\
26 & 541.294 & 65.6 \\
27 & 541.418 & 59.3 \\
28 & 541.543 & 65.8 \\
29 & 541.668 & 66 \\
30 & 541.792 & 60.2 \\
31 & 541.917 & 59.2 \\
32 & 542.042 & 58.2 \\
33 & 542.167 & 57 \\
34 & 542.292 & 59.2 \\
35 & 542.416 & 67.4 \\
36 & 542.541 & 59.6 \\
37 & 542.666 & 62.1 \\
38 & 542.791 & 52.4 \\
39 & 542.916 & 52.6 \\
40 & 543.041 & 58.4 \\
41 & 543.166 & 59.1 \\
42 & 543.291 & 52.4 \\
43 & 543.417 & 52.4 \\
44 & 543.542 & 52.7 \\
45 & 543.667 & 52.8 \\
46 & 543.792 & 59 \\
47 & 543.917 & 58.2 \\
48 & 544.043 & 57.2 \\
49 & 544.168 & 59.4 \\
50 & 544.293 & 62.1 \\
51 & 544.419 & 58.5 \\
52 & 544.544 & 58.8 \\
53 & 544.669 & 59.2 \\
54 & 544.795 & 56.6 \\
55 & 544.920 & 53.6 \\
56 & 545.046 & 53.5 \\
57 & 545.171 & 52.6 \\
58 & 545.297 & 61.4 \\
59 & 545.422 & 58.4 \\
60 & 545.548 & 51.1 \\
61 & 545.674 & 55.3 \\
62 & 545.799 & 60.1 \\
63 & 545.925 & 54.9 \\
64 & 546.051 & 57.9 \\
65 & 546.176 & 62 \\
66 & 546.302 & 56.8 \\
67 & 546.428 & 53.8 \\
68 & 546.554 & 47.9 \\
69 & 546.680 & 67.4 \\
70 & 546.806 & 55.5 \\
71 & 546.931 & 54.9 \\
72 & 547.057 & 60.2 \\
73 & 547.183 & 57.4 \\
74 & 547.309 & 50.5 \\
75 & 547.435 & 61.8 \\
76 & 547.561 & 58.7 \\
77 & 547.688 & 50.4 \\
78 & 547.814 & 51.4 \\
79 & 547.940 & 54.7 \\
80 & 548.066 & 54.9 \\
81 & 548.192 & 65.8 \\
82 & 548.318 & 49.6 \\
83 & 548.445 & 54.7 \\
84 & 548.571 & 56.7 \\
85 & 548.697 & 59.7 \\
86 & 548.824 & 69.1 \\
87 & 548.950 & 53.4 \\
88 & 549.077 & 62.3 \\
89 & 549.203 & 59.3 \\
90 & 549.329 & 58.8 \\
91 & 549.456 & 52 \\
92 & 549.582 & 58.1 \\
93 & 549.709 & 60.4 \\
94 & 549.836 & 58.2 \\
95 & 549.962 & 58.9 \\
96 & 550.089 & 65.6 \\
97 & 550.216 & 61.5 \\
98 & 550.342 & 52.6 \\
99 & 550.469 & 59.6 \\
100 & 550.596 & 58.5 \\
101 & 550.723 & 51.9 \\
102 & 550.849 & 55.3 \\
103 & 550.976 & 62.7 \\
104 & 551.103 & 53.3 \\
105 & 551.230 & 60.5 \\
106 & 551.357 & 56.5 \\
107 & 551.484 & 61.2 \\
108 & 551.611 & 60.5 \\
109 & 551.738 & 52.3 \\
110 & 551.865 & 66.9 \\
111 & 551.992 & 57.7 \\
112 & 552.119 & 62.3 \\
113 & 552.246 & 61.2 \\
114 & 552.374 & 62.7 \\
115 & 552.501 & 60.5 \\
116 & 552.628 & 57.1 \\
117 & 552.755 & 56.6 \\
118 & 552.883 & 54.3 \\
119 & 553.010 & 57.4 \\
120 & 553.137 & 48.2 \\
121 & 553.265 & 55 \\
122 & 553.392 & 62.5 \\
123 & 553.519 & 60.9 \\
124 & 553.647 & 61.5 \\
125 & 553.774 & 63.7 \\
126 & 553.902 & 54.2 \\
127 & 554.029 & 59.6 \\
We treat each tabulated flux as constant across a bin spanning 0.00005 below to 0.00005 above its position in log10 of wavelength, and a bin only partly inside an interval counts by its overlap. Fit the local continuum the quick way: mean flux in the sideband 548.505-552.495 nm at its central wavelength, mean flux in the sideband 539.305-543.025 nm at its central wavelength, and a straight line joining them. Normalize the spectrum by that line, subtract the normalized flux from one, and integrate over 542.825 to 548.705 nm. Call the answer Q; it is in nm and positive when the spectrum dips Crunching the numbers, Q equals 0.19 nm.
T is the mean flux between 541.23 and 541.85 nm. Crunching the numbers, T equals 63.4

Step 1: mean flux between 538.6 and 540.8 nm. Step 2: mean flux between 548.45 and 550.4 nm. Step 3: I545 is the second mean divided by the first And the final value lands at 1.07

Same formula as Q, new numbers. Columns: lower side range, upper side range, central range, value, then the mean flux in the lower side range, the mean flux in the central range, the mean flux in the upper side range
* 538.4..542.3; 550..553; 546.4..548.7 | 0.09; 57.3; 56.1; 58.7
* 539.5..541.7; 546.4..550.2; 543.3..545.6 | 0.03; 56.7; 56.4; 57.5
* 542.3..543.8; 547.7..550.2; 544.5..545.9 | 0.02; 56.8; 56.3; 58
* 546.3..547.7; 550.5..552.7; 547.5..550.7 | -0.01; 56.4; 57.7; 58.9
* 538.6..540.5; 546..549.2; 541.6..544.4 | -0.10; 55.4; 58.1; 57.1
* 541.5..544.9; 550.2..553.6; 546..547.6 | 0.03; 58.3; 57.3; 58.1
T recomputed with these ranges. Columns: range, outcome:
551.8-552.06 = 62.3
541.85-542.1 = 58.6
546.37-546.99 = 56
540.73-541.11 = 53.3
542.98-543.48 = 55.5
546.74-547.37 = 55.8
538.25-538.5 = 62.7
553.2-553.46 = 58.8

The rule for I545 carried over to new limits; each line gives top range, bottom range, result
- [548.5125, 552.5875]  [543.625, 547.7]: 1.04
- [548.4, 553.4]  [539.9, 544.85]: 1.01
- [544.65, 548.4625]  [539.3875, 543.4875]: 0.98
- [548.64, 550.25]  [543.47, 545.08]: 1.05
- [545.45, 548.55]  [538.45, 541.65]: 0.99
